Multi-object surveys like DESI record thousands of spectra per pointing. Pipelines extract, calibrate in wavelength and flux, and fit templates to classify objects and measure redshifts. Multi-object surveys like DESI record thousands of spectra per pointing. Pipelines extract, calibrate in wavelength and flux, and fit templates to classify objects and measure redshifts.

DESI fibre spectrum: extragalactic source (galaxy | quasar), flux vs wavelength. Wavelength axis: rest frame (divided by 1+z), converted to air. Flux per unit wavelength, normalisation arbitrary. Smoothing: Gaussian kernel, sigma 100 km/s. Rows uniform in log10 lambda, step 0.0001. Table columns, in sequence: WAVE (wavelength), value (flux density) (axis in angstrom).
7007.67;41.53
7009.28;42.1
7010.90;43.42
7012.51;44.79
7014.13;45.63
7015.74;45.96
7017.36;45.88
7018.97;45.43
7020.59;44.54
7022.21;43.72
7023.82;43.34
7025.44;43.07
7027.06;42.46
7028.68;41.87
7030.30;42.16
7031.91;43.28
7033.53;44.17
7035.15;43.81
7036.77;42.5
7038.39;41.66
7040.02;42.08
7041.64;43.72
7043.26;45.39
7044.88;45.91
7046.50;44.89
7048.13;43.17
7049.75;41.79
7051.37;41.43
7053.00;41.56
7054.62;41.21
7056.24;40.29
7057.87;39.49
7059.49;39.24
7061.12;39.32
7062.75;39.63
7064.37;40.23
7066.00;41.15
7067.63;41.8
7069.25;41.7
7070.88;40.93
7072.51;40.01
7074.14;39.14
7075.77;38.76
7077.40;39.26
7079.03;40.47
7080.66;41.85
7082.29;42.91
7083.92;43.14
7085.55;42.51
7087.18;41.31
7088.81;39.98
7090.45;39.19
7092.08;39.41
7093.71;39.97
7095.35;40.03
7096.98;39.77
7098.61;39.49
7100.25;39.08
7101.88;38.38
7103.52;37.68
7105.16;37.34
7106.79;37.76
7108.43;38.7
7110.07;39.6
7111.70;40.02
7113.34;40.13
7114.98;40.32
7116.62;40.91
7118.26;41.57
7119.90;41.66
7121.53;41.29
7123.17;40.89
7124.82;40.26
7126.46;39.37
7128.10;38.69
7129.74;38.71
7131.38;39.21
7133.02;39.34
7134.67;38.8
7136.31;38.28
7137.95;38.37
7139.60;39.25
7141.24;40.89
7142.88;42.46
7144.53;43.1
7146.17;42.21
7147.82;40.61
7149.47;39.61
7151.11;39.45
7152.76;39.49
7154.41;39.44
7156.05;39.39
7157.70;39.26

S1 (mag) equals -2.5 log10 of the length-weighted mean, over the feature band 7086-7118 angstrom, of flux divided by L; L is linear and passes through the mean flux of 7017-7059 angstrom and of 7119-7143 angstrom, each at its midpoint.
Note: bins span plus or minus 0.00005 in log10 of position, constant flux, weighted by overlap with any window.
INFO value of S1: 0.035 mag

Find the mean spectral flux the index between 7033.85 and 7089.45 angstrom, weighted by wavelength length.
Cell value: 41.6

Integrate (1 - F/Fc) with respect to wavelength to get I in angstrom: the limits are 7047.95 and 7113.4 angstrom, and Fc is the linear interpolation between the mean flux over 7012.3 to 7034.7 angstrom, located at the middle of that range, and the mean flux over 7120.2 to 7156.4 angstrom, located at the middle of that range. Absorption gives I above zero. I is 2.8 angstrom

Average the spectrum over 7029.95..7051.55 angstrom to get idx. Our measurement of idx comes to 43.4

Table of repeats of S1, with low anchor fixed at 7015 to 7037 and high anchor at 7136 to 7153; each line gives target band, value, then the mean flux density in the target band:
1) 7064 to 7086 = 0.037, 41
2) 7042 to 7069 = 0.032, 41.7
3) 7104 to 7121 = 0.041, 39.8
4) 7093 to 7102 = 0.059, 39.5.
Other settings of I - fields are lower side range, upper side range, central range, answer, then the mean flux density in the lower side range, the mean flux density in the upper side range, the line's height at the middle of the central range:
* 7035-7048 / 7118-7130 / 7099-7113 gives 0.8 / 43.7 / 40.3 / 41.1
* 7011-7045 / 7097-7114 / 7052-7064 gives 0.5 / 43.8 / 38.9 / 41.9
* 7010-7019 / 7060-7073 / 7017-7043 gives 0.2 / 45.1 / 40.6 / 43.8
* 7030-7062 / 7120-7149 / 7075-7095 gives 0.3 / 42.4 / 40.1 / 41.4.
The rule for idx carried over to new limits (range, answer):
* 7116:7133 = 40.2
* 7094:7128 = 39.7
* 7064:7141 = 40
